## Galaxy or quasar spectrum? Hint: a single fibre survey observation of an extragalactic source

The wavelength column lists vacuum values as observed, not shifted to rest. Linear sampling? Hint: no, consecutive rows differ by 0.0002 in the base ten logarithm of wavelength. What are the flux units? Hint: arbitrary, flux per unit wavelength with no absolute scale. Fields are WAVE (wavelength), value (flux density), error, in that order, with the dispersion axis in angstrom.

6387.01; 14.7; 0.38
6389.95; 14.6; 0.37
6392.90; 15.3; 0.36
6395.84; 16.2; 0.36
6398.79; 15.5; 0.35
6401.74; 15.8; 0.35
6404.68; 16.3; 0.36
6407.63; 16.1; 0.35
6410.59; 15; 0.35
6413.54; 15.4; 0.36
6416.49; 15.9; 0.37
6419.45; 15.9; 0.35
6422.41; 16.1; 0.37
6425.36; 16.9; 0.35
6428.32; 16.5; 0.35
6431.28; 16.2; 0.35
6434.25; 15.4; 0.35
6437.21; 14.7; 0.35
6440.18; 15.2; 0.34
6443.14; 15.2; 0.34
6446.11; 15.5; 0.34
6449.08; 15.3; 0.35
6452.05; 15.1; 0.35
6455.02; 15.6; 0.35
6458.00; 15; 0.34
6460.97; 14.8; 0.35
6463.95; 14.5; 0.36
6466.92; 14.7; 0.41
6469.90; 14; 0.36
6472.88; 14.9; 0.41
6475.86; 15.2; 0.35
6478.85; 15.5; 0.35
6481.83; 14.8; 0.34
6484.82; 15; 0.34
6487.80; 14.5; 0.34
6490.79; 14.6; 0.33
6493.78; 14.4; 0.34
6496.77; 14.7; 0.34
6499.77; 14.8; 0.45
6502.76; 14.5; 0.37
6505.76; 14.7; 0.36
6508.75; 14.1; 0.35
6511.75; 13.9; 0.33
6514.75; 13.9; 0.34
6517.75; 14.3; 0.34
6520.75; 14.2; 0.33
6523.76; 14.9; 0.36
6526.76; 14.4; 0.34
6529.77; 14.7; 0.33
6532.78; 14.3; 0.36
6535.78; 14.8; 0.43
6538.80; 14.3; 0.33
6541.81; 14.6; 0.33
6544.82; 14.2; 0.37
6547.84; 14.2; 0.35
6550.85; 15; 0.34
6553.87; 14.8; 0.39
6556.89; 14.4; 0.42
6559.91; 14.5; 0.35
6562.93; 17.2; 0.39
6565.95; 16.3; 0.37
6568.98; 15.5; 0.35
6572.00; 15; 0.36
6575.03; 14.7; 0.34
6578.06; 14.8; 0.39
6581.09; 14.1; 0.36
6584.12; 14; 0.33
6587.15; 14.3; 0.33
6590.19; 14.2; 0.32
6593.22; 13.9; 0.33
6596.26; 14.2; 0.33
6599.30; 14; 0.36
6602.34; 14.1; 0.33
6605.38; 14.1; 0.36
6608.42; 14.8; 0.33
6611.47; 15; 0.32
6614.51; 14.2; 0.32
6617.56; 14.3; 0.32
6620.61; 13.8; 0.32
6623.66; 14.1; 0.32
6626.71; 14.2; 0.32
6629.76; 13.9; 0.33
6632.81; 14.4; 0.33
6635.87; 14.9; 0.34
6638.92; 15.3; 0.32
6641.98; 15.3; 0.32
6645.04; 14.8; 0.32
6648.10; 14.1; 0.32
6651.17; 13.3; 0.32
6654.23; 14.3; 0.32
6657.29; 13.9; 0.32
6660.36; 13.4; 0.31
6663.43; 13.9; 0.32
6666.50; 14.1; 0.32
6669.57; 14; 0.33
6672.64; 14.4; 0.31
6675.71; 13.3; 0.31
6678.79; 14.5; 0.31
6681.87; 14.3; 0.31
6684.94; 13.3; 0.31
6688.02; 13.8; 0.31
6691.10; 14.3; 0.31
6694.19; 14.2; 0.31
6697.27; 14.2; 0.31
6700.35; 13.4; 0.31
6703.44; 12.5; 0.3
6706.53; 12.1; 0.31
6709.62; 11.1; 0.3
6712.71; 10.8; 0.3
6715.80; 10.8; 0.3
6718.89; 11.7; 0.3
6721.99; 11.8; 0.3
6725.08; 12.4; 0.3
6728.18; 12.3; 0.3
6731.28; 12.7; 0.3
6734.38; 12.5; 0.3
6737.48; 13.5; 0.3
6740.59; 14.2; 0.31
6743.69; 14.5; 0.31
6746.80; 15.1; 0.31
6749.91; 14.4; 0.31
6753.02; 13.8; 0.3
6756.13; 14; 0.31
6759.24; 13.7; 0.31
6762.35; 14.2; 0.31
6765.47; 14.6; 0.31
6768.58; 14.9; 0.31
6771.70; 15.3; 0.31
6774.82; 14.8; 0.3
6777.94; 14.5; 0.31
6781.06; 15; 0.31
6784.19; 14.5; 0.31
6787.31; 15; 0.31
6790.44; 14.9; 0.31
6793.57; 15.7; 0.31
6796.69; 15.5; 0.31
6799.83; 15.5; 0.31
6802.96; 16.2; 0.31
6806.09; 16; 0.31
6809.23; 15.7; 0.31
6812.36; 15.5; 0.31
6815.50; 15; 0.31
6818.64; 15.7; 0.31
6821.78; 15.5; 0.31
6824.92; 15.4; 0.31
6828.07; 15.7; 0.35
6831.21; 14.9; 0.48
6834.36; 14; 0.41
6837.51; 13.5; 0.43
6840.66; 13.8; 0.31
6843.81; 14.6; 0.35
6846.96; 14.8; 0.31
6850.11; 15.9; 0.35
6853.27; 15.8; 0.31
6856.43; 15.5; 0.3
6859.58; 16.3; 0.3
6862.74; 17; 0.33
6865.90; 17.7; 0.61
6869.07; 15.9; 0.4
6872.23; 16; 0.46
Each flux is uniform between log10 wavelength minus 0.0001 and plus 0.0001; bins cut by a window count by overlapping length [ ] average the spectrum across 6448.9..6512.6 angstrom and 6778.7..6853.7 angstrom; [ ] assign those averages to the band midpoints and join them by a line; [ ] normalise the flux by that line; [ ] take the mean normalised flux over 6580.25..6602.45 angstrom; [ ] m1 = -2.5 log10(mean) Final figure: 0.06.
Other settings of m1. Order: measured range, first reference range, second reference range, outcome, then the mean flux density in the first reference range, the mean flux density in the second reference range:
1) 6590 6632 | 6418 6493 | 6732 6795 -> 0.05 mag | 15.2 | 14.4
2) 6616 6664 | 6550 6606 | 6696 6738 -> -0.05 mag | 14.7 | 12.2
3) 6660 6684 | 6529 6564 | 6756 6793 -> 0.05 mag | 14.7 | 14.7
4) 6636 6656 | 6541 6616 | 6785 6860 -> 0.02 mag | 14.6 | 15.2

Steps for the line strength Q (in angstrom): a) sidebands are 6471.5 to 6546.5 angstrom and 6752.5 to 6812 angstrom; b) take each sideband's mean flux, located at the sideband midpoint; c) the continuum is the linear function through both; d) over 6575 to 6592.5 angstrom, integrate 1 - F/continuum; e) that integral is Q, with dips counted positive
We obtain 0.4 angstrom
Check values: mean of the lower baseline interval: 14.6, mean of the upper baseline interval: 15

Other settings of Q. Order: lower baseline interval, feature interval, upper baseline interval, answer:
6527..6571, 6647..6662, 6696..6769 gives 0.08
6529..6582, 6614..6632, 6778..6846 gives 1.01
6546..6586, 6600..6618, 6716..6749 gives 0.05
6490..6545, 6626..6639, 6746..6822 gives 0.18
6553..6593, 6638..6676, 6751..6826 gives 1.95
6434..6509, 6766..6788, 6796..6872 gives 0.79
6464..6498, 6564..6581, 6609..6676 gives -0.88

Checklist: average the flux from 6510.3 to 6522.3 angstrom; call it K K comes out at 14.1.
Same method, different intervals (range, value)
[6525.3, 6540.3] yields 14.5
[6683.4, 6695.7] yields 13.9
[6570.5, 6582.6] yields 14.6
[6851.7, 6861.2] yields 15.9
